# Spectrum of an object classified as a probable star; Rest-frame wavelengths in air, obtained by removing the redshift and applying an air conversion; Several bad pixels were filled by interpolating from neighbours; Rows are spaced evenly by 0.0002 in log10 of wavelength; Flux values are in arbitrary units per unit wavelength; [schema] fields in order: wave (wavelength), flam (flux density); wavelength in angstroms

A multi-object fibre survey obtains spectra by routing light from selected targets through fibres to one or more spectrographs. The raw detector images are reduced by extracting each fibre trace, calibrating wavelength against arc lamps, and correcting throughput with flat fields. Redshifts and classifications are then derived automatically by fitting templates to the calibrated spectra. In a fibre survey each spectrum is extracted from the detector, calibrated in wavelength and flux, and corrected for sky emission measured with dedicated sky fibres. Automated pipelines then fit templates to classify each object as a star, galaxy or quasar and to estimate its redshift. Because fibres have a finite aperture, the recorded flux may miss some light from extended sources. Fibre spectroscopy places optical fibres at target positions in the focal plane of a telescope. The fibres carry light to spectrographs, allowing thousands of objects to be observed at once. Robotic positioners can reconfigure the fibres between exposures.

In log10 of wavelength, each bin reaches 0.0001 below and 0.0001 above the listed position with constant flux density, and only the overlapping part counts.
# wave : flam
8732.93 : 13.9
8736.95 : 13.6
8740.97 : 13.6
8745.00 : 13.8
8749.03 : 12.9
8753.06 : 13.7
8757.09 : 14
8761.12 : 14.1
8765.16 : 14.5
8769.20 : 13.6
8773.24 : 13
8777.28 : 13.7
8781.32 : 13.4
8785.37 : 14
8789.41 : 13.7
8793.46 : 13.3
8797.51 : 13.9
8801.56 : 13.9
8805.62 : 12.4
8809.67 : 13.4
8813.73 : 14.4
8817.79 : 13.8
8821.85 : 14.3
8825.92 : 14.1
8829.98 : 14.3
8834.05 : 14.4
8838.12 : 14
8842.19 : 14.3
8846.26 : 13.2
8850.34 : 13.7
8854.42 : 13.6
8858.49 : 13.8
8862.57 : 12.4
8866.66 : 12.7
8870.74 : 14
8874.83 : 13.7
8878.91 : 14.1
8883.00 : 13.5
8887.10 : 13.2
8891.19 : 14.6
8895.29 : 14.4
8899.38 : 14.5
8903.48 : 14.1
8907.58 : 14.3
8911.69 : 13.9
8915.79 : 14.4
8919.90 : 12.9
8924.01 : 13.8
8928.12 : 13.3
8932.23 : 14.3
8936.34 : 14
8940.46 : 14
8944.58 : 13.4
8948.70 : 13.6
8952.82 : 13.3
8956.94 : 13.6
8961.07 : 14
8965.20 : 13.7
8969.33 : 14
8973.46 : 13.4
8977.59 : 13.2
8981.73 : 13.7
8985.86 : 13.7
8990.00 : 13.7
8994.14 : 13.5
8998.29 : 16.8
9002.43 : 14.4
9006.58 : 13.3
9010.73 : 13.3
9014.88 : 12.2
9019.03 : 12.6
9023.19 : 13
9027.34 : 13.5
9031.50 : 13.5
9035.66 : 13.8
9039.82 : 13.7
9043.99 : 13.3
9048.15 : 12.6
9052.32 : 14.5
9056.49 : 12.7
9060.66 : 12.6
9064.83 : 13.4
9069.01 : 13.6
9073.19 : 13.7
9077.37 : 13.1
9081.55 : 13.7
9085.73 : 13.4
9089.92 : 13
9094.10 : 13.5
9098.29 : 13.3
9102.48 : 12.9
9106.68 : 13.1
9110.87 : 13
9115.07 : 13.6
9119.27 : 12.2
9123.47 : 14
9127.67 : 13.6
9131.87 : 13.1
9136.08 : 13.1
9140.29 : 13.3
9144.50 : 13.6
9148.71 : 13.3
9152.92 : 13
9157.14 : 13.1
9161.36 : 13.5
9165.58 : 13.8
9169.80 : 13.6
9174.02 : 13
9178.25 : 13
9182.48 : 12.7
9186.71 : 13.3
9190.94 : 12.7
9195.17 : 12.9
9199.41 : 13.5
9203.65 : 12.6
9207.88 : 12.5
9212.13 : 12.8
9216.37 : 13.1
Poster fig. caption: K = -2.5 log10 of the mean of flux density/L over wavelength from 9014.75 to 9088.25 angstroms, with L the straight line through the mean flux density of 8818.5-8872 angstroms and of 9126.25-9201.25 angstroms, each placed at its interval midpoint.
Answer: 0.01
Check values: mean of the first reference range 13.8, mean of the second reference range 13.2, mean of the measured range 13.3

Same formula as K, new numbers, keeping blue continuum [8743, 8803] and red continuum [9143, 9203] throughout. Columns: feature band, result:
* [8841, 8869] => 0.02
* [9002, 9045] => 0.01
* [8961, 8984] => -0.02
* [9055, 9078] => 0.01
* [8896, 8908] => -0.06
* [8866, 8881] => -0.01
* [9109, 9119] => 0.01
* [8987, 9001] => -0.09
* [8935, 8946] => -0.03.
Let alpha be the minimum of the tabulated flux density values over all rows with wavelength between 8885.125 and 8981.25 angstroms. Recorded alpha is 12.9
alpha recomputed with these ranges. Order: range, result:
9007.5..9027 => 12.2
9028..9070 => 12.6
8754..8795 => 13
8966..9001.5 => 13.2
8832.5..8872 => 12.4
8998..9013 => 13.3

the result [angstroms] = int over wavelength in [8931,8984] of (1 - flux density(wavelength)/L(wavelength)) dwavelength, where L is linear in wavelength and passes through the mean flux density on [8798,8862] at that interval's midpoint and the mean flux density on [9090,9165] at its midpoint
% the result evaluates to -0.5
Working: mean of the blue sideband 13.8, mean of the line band 13.7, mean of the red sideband 13.3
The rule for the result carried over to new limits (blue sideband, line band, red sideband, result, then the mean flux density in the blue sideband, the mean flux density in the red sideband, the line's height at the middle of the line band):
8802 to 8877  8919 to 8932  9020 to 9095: 0.05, 13.7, 13.4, 13.6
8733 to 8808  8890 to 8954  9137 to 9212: -2.31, 13.6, 13.1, 13.4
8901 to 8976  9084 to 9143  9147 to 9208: 0.31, 13.8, 13.1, 13.3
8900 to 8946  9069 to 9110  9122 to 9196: 0.41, 13.9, 13.3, 13.4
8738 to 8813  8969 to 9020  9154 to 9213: -1.39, 13.6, 13.1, 13.3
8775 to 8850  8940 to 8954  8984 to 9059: 0.10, 13.8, 13.6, 13.6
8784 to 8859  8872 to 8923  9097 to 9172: -1.03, 13.8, 13.3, 13.7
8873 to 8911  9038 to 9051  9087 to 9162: 0.23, 14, 13.2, 13.5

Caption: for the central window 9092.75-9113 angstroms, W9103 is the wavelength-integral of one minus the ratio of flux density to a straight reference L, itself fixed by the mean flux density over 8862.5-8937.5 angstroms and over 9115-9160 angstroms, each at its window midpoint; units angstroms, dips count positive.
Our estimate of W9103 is 0.3 angstroms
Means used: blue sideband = 13.8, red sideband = 13.3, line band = 13.1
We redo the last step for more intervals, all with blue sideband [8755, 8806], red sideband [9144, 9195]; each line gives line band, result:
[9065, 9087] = -0.3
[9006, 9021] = 0.7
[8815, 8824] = -0.3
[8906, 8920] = -0.5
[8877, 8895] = -0.5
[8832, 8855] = -0.5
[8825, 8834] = -0.4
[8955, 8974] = -0.4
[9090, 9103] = 0.0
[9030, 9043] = -0.3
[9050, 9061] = 0.0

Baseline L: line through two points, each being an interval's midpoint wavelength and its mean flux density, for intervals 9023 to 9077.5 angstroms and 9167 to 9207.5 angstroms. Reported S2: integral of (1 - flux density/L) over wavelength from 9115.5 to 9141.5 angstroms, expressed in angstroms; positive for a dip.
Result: -0.1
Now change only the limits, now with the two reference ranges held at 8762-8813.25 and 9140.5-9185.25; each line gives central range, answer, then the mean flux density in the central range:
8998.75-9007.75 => -0.7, 14.4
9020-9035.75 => 0.0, 13.3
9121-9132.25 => -0.3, 13.6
